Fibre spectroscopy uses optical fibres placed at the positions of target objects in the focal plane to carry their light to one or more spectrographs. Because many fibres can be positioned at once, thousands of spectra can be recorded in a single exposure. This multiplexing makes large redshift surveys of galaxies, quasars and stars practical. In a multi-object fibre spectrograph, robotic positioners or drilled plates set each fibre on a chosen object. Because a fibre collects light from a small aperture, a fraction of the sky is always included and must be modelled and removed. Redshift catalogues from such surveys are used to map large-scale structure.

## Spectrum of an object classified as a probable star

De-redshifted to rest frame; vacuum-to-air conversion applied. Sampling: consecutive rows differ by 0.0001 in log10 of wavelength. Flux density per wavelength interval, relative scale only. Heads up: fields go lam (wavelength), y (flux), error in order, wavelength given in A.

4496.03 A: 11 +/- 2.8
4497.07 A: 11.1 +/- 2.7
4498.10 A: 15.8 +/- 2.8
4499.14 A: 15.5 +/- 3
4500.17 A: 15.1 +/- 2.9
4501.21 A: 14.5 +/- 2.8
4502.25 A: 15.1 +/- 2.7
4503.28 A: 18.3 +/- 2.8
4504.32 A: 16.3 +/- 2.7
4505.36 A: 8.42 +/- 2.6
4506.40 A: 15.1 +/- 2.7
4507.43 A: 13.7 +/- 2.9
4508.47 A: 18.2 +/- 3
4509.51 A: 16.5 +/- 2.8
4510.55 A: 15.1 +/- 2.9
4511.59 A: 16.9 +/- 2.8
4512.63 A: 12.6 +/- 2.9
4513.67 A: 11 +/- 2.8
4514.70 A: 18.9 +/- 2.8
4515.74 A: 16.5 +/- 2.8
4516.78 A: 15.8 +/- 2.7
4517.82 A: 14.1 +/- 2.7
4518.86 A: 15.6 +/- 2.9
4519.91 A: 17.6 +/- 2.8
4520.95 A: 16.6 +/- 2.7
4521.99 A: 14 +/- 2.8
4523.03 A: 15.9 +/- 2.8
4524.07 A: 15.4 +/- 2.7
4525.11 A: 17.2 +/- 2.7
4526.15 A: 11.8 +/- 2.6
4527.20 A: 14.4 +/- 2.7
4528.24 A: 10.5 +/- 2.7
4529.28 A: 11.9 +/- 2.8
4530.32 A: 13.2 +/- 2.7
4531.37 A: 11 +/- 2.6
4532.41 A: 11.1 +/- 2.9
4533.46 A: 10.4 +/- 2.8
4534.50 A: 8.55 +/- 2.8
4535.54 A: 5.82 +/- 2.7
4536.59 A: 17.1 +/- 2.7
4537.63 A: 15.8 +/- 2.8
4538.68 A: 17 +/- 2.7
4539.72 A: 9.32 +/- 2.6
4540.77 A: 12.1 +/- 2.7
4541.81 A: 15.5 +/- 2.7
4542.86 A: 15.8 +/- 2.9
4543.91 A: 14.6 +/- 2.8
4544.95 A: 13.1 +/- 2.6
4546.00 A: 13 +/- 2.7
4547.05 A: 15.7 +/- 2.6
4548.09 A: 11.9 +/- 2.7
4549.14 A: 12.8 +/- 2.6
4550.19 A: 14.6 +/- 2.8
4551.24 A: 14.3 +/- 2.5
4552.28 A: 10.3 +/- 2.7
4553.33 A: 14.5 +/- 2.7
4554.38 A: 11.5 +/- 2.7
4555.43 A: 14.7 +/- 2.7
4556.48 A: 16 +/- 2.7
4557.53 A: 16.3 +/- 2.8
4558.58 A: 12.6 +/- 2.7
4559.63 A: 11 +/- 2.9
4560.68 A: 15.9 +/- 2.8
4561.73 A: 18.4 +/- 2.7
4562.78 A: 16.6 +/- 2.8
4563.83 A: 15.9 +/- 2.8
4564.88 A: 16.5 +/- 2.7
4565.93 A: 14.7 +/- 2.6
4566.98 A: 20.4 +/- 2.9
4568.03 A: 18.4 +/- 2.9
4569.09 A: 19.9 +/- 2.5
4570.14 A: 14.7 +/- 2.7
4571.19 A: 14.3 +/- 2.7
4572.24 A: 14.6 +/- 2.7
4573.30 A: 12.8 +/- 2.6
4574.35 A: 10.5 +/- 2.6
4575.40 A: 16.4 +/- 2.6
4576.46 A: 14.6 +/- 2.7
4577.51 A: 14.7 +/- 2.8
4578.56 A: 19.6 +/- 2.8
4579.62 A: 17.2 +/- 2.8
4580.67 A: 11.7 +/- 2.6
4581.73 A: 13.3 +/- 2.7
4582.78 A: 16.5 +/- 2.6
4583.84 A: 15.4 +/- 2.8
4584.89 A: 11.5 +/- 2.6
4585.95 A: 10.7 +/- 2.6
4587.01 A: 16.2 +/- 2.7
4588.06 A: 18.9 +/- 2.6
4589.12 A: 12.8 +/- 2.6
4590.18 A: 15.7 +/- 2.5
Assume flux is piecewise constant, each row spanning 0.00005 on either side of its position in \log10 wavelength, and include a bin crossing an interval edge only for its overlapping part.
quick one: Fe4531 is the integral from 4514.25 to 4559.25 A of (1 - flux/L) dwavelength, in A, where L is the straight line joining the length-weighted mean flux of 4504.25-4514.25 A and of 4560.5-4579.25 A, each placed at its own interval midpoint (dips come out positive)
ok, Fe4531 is 3.8 A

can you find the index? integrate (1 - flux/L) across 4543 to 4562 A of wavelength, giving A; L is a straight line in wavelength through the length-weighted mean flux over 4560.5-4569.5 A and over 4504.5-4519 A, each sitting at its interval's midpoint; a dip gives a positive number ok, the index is 3.3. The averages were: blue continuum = 14.9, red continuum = 17.4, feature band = 13.9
